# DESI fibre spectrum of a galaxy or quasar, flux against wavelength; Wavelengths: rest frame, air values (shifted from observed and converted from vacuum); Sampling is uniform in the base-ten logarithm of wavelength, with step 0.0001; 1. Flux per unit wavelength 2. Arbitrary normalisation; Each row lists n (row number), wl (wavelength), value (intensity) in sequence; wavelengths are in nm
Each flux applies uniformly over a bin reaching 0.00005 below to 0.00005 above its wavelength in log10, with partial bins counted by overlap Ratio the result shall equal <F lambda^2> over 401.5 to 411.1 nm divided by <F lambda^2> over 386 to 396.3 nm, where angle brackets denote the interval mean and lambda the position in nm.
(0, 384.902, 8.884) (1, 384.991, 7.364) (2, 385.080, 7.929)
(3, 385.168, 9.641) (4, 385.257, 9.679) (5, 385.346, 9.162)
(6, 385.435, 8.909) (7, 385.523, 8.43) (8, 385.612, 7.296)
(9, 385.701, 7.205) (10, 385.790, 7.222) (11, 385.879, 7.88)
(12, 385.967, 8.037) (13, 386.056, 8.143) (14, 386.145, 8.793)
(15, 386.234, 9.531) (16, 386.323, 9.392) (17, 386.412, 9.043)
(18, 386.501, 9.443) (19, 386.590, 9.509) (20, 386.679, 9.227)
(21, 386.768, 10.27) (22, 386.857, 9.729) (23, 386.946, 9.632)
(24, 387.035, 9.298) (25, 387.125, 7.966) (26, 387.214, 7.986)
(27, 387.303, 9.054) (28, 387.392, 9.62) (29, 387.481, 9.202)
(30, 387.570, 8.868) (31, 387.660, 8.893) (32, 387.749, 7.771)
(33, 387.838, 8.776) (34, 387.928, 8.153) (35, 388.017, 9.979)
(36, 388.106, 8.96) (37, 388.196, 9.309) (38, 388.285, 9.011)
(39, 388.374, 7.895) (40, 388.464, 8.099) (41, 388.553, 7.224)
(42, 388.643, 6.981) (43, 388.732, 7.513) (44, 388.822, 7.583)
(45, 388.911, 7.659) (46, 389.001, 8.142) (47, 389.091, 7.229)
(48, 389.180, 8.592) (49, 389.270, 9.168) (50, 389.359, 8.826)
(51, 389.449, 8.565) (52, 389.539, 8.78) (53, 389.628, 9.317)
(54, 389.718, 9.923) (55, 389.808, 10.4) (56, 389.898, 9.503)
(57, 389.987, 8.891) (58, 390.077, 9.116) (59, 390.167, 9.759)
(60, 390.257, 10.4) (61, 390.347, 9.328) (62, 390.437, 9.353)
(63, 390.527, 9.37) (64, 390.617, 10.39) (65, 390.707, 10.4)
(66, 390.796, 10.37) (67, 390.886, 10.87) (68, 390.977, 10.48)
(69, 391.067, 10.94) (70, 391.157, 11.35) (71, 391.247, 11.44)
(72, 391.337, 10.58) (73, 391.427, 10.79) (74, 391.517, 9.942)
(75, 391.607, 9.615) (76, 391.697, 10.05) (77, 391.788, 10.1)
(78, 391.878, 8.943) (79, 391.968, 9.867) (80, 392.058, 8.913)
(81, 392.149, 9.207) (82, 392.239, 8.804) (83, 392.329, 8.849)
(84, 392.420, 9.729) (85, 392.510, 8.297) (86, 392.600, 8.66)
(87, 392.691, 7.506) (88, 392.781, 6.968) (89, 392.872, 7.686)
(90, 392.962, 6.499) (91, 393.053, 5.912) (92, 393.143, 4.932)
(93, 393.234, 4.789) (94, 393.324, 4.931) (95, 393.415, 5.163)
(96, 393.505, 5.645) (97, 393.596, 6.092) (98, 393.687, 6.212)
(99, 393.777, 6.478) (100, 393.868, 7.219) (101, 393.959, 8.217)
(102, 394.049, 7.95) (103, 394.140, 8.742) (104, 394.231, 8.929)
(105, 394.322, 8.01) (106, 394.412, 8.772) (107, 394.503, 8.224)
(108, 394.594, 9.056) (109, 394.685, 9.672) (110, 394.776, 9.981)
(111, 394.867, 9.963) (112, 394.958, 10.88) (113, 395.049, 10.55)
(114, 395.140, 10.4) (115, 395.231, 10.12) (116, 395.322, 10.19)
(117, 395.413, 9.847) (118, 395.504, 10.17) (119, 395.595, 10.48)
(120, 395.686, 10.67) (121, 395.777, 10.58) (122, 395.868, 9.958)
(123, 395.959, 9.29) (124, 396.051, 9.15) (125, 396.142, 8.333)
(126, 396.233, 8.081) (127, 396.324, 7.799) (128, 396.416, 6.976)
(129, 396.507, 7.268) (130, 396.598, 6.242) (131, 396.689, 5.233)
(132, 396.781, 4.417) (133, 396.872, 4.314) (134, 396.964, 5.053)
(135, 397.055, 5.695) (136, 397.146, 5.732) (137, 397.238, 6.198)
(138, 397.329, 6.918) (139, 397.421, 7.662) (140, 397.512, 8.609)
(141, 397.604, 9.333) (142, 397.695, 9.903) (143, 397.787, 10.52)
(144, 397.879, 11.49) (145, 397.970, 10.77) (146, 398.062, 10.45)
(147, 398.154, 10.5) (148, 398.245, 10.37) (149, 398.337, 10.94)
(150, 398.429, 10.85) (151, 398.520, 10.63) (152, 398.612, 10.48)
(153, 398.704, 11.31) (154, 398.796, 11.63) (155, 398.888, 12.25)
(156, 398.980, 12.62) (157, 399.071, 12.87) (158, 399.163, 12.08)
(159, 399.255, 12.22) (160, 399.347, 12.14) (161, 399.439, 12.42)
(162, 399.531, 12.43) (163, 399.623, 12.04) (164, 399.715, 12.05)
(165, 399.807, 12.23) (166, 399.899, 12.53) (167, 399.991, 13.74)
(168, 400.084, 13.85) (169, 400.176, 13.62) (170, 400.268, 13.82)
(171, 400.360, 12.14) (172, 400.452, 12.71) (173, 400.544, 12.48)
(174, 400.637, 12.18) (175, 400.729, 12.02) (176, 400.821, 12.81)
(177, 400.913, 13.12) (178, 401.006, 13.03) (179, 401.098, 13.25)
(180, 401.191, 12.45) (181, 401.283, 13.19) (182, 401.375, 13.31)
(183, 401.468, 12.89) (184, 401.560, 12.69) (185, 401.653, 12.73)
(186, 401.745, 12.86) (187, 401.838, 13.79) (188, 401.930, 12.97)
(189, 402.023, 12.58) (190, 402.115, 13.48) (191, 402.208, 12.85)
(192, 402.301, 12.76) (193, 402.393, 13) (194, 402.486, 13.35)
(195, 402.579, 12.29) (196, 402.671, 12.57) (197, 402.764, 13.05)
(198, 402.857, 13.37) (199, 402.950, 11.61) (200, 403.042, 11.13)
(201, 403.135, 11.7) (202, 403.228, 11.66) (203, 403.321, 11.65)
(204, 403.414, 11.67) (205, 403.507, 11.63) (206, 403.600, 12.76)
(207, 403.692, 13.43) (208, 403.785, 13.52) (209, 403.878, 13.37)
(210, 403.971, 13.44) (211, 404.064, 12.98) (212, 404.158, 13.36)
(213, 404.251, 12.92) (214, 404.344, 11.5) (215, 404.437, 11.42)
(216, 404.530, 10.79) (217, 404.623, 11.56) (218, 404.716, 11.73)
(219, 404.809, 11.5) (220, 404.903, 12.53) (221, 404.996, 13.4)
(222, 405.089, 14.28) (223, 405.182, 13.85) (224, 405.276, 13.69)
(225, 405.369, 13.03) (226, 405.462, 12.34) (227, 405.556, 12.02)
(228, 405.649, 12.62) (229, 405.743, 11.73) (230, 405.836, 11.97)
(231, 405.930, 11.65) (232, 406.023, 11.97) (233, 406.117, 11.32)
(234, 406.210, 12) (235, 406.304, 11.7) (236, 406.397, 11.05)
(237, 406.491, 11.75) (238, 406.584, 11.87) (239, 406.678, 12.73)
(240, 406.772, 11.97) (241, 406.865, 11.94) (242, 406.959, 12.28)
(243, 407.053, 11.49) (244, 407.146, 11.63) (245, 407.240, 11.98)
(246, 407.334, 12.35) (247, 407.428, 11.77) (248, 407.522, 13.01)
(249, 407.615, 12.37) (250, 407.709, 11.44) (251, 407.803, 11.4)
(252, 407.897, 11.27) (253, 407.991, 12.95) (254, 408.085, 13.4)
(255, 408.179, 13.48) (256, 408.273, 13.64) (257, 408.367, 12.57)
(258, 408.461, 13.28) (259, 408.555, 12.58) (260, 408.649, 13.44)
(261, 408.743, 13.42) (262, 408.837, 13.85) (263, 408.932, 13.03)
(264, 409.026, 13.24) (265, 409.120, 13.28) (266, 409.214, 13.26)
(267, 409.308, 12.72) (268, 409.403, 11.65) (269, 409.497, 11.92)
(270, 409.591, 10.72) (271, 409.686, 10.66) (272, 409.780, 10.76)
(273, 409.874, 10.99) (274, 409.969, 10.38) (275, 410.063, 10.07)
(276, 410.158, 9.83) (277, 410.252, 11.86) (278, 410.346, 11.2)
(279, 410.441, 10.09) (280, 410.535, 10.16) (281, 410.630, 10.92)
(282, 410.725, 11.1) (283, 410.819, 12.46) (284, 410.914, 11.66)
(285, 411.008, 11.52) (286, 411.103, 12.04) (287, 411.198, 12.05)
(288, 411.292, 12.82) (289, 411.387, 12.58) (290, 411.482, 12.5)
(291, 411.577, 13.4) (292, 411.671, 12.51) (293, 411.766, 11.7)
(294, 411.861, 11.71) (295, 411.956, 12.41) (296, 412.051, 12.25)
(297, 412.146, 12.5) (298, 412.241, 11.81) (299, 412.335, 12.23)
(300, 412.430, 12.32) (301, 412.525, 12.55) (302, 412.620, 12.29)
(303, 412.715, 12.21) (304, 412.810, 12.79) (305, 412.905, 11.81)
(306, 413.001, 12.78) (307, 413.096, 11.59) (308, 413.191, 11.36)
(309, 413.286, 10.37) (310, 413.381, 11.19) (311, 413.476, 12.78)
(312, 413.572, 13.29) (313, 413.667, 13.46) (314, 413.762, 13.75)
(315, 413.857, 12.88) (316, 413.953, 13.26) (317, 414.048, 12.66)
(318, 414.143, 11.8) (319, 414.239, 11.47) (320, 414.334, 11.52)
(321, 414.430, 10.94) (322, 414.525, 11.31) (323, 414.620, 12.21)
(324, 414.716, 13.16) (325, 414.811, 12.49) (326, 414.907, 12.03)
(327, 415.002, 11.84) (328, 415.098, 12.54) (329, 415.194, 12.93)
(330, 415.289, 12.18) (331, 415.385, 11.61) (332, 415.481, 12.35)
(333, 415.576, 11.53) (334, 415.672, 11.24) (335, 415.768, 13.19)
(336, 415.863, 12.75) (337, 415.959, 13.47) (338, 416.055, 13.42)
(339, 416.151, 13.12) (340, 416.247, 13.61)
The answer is 1.5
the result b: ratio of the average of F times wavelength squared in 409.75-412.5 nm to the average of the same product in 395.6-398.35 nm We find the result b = 1.5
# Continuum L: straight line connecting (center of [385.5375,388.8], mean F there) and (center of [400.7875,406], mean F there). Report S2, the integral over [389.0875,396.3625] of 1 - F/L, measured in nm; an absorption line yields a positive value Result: 0.72 nm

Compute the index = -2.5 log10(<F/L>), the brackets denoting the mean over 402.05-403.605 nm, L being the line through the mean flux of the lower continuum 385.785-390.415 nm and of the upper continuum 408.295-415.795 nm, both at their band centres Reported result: -0.15 mag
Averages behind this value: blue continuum 8.82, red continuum 12.1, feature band 12.4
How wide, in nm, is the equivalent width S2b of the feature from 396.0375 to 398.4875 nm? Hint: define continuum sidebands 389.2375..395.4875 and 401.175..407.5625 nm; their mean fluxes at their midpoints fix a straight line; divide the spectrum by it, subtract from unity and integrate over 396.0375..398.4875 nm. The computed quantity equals 0.54 nm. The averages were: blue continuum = 8.91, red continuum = 12.4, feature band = 8.11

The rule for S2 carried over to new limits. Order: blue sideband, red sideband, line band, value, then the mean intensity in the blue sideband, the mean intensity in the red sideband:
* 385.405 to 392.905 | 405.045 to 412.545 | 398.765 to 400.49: -0.31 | 9.04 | 12.1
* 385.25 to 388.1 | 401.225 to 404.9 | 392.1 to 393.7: 0.50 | 8.81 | 12.5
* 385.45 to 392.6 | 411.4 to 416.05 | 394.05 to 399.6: 0.37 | 9.1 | 12.3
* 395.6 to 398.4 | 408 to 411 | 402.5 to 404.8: -0.45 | 8.33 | 12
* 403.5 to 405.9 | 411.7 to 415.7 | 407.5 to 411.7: 0.10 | 12.6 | 12.2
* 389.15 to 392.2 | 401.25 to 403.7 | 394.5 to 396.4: 0.22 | 9.81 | 12.6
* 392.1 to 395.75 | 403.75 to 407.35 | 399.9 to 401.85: -0.42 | 8.27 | 12.3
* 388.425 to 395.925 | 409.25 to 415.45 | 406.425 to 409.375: -0.34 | 8.87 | 11.9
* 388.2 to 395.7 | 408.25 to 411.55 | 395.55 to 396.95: 0.25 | 8.82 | 11.9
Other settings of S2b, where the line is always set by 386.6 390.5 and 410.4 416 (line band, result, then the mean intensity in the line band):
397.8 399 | -0.10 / 11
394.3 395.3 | 0.00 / 9.65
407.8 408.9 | -0.14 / 13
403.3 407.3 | -0.43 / 12.3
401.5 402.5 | -0.22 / 13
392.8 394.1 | 0.44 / 6.29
